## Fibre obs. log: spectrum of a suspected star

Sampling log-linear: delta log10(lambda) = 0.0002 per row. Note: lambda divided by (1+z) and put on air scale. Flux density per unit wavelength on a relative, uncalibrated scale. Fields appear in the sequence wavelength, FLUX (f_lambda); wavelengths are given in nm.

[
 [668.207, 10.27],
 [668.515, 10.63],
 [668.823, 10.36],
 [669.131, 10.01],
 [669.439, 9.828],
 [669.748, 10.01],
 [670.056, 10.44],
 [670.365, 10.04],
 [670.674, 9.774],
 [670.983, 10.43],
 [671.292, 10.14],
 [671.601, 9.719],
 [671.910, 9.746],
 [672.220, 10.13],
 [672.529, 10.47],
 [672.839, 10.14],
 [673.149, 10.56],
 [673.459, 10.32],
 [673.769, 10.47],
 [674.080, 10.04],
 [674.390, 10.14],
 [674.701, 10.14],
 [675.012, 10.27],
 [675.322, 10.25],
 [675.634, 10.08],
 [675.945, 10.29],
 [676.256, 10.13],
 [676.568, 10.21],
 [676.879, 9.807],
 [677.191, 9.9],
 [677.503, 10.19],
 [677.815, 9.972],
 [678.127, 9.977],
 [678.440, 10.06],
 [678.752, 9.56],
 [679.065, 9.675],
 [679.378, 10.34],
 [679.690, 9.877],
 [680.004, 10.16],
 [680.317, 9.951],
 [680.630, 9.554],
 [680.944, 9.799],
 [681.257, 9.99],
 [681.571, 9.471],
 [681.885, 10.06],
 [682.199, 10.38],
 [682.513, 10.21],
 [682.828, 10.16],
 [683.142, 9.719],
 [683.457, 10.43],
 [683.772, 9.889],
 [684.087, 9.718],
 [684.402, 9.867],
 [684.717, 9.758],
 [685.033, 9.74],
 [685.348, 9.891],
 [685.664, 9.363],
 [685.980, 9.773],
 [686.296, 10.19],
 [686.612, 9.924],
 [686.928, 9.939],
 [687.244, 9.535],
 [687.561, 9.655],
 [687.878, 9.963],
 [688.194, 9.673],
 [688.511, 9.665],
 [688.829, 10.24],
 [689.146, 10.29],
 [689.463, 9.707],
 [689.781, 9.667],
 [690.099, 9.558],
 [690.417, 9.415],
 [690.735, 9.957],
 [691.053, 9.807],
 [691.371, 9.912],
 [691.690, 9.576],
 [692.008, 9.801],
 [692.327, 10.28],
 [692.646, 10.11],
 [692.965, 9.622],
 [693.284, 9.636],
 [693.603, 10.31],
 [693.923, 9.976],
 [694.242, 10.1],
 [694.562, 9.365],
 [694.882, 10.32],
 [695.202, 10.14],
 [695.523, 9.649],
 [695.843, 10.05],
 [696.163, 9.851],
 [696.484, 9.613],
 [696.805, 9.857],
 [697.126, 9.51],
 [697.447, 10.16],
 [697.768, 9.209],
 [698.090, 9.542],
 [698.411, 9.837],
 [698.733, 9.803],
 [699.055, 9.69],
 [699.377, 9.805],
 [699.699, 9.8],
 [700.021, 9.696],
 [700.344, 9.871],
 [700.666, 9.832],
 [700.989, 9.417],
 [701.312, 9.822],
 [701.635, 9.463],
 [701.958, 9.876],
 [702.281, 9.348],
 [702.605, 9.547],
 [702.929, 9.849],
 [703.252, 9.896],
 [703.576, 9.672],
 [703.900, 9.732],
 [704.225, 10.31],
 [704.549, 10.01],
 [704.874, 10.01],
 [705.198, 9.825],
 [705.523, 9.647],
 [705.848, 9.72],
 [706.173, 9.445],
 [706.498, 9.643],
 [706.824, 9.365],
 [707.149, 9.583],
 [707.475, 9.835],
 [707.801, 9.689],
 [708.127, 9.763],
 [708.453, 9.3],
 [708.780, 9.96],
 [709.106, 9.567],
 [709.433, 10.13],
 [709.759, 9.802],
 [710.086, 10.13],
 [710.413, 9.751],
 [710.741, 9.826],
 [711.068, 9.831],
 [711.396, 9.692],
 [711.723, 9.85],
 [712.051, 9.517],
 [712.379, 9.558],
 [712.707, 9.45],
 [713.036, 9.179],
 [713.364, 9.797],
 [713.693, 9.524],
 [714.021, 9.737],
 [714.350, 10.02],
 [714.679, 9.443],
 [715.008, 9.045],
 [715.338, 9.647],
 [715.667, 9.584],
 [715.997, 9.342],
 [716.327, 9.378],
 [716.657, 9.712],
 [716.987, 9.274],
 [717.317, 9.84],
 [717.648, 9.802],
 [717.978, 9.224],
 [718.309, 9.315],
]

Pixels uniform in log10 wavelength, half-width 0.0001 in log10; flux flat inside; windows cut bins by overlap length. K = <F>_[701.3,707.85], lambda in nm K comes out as 9.73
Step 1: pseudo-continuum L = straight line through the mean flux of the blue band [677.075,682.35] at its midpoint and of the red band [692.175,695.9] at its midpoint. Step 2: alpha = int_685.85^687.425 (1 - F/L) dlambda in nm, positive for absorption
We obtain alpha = 0.01 nm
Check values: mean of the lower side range 9.94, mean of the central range 9.87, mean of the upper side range 9.96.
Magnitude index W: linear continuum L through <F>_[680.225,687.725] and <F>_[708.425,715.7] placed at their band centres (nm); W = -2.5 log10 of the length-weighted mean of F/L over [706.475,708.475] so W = 0.01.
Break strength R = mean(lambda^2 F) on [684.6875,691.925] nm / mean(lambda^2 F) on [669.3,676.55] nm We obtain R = 1.0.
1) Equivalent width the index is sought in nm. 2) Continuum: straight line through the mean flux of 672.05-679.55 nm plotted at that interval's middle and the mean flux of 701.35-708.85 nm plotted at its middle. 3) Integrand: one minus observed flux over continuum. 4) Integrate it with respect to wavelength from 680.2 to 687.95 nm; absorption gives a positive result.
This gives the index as 0.11 nm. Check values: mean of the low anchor 10.1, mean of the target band 9.88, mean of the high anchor 9.72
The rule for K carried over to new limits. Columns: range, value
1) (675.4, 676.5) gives 10.2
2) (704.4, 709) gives 9.7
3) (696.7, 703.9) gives 9.7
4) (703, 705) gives 9.93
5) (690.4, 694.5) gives 9.89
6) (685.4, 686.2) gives 9.65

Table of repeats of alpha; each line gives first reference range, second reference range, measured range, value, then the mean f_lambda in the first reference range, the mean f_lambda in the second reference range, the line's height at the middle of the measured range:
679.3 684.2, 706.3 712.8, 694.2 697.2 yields 0.00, 9.98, 9.71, 9.85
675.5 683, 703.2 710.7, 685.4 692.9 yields 0.07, 9.99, 9.77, 9.91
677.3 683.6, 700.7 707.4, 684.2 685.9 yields 0.03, 9.98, 9.71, 9.92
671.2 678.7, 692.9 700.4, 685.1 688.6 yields 0.06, 10.1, 9.81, 9.95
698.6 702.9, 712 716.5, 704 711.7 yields -0.14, 9.69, 9.52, 9.6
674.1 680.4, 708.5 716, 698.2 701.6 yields 0.02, 10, 9.67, 9.8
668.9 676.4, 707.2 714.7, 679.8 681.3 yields 0.03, 10.2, 9.71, 10.1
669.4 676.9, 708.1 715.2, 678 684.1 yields 0.06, 10.2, 9.67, 10.1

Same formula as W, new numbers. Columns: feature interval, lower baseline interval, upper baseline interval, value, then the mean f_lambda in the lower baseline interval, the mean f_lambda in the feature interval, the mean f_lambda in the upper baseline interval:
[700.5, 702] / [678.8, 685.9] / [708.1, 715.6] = 0.01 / 9.9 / 9.67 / 9.67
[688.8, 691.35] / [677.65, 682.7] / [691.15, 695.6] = 0.01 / 9.94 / 9.82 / 9.92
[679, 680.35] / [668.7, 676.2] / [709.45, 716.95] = 0.00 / 10.2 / 10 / 9.63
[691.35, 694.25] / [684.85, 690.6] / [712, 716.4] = -0.02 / 9.79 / 9.93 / 9.52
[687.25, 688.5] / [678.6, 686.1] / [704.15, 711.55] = 0.02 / 9.89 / 9.73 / 9.77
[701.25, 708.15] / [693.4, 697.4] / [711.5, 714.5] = 0.00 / 9.9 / 9.73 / 9.63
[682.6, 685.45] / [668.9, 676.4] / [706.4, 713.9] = 0.01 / 10.2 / 9.91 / 9.68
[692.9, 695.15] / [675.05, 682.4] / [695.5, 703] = -0.02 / 9.99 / 9.93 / 9.71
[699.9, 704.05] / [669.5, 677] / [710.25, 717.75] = 0.01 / 10.2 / 9.69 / 9.6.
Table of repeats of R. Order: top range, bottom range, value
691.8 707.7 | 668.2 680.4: 1.04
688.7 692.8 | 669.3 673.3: 1.03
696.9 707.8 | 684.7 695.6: 1.02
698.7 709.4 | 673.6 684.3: 1.04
